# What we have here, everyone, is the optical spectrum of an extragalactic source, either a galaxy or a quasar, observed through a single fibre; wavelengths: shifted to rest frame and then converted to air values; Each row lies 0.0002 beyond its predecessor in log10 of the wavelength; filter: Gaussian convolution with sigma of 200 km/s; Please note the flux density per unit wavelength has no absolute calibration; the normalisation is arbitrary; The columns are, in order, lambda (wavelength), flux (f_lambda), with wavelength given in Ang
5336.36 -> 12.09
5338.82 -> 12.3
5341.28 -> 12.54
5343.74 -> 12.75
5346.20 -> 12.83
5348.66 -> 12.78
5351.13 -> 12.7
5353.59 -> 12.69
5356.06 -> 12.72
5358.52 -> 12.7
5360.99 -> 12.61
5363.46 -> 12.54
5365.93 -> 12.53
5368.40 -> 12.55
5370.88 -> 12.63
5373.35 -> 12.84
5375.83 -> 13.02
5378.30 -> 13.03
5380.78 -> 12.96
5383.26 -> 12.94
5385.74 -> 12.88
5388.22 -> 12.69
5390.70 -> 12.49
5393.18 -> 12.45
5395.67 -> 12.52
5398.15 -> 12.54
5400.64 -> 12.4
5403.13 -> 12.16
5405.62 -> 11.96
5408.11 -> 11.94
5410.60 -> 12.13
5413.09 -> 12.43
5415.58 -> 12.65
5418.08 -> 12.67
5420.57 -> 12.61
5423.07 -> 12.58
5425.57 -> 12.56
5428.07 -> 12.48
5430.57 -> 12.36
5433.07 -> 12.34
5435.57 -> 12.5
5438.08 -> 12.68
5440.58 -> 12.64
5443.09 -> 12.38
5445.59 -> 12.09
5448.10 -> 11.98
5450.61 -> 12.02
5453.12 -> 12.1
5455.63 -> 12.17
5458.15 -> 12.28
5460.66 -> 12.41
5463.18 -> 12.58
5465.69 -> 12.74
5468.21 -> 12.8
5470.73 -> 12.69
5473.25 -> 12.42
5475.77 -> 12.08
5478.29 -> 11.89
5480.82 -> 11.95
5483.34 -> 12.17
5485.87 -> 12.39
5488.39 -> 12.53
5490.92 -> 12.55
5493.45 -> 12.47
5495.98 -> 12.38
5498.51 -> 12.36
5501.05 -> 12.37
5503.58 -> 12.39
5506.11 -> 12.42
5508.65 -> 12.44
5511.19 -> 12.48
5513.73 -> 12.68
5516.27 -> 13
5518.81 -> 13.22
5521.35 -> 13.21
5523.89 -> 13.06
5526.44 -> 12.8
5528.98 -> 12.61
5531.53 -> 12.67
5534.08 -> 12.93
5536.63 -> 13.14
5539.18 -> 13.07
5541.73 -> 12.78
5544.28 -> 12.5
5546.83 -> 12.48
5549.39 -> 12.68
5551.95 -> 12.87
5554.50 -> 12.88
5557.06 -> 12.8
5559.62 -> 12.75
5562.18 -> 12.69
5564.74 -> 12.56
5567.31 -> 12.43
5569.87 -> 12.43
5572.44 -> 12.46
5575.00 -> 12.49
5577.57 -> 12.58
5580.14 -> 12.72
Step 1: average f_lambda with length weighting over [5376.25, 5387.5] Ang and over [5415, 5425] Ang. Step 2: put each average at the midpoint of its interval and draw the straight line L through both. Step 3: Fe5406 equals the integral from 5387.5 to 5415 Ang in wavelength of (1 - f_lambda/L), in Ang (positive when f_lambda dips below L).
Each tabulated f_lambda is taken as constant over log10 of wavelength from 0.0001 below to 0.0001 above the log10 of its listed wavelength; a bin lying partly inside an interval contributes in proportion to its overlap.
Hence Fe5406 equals 0.9 Ang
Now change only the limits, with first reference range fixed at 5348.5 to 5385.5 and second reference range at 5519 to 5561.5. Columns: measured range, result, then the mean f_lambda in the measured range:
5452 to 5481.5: 1.03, 12.3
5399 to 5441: 1.19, 12.4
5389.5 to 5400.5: 0.24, 12.5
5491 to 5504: 0.41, 12.4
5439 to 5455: 0.73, 12.2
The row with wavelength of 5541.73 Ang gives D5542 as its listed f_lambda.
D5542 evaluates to 12.78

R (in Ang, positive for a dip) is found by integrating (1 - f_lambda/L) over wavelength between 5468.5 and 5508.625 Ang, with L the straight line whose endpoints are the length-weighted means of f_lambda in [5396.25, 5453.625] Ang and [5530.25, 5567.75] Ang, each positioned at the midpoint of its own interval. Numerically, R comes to 0.7 Ang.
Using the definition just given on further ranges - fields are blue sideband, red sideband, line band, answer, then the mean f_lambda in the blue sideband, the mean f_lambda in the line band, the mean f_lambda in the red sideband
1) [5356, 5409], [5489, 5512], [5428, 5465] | 0.50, 12.6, 12.3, 12.4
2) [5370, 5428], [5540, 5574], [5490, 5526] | -0.08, 12.6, 12.6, 12.6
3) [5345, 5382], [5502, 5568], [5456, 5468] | 0.23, 12.7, 12.5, 12.8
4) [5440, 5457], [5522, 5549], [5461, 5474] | -0.34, 12.2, 12.6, 12.8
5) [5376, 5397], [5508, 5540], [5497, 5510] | 0.47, 12.8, 12.4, 12.9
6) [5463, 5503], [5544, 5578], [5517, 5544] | -0.87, 12.4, 12.9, 12.6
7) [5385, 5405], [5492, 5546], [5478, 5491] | 0.42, 12.5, 12.2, 12.7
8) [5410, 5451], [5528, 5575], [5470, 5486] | 0.43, 12.4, 12.2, 12.7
